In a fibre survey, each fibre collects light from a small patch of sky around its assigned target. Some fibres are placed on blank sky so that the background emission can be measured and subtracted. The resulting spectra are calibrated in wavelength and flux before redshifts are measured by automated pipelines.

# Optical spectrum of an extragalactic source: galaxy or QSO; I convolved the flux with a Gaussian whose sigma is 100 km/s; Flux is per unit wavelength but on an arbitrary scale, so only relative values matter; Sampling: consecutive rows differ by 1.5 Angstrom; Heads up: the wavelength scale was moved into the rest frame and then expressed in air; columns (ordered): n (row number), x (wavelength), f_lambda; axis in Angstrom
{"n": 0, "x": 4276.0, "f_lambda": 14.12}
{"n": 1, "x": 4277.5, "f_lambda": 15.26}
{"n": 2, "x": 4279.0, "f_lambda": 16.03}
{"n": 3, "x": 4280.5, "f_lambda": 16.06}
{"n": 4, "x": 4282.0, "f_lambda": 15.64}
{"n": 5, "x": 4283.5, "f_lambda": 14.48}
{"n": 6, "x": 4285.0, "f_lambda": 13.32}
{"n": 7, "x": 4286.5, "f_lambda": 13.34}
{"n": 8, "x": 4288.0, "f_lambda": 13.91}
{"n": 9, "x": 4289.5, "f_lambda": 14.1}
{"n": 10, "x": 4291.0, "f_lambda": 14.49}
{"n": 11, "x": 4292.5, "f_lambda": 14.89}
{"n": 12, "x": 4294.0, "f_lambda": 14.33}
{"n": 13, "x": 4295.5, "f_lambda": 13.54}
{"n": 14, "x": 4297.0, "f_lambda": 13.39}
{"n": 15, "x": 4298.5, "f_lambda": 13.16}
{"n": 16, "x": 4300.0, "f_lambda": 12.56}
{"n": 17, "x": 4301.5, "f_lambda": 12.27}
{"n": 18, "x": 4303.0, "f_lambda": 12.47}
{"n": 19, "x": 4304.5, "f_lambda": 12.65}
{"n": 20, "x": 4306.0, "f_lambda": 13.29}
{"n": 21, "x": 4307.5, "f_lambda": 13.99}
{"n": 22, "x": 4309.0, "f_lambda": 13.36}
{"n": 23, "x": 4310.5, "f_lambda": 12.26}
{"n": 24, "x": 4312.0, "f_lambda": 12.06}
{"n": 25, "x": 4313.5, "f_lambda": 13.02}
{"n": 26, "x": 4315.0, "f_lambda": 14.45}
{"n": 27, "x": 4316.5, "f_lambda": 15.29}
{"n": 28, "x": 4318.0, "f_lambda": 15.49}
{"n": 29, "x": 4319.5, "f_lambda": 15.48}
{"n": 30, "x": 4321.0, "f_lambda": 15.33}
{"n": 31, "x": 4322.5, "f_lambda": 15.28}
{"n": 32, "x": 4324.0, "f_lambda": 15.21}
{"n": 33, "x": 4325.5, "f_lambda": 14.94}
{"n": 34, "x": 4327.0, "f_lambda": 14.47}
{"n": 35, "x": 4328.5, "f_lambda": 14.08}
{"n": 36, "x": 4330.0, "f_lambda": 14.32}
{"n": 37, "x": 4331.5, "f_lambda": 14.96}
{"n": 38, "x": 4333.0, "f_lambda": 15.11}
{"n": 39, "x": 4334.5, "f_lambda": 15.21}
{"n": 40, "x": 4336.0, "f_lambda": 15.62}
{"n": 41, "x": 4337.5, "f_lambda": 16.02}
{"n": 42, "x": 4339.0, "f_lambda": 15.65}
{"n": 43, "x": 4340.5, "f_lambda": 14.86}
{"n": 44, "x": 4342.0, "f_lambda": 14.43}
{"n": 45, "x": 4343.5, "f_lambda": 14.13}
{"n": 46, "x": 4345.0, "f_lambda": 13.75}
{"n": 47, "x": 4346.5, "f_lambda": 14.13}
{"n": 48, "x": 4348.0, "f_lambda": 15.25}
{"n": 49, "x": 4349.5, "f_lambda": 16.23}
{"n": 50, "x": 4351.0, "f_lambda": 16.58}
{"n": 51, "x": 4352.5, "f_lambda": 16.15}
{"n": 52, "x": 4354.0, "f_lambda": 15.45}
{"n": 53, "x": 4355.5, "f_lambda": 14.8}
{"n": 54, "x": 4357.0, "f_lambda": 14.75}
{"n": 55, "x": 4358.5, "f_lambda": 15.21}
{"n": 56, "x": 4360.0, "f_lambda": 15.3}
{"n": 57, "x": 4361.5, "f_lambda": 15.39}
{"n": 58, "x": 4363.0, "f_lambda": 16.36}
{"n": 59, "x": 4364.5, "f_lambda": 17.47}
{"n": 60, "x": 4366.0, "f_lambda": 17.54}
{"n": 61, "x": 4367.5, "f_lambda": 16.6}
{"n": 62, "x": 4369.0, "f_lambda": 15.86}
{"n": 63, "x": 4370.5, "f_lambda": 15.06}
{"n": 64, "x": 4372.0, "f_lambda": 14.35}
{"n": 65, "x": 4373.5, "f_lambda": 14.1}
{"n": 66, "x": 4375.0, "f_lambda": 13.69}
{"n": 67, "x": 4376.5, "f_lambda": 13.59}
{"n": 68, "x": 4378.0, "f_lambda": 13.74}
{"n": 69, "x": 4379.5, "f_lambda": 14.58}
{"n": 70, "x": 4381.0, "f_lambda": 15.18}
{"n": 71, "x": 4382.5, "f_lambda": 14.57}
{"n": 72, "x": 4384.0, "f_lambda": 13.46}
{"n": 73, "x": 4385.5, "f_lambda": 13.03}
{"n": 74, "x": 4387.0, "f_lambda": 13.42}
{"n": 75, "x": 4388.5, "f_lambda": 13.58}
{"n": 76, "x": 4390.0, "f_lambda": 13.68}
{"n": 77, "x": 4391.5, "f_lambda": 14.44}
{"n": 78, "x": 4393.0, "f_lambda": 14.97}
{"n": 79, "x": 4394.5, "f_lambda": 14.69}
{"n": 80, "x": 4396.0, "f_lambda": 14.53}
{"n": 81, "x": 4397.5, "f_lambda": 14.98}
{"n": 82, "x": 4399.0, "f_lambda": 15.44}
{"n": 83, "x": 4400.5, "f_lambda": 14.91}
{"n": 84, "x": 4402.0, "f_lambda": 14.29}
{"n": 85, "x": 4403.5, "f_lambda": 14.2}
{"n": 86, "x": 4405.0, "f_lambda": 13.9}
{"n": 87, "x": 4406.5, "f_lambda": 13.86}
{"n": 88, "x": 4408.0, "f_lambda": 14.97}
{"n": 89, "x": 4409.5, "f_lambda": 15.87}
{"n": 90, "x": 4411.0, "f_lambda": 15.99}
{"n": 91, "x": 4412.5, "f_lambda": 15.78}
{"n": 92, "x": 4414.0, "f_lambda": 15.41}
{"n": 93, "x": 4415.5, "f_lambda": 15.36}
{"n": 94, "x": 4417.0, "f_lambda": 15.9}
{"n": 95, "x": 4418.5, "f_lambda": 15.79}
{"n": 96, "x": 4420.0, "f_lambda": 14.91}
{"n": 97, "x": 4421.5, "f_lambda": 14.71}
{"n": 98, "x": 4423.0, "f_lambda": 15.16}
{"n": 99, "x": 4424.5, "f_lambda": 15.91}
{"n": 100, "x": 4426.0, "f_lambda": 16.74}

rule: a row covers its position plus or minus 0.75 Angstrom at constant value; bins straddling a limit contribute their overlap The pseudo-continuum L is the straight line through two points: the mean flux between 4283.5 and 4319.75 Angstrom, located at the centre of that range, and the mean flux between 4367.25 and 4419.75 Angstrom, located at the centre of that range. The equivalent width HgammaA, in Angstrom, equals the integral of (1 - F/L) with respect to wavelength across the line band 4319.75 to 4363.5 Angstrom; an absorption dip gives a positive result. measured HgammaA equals -3.3 Angstrom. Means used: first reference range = 13.6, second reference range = 14.7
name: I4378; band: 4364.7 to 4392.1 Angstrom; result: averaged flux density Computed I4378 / 14.5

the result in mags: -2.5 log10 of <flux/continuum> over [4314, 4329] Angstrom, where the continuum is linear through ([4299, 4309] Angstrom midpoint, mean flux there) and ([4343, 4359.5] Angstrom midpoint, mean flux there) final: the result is -0.09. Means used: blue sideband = 12.9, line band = 15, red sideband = 15.1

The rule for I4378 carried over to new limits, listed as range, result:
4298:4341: 14.2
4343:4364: 15.3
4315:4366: 15.3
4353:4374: 15.6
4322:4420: 15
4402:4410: 14.5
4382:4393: 13.8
